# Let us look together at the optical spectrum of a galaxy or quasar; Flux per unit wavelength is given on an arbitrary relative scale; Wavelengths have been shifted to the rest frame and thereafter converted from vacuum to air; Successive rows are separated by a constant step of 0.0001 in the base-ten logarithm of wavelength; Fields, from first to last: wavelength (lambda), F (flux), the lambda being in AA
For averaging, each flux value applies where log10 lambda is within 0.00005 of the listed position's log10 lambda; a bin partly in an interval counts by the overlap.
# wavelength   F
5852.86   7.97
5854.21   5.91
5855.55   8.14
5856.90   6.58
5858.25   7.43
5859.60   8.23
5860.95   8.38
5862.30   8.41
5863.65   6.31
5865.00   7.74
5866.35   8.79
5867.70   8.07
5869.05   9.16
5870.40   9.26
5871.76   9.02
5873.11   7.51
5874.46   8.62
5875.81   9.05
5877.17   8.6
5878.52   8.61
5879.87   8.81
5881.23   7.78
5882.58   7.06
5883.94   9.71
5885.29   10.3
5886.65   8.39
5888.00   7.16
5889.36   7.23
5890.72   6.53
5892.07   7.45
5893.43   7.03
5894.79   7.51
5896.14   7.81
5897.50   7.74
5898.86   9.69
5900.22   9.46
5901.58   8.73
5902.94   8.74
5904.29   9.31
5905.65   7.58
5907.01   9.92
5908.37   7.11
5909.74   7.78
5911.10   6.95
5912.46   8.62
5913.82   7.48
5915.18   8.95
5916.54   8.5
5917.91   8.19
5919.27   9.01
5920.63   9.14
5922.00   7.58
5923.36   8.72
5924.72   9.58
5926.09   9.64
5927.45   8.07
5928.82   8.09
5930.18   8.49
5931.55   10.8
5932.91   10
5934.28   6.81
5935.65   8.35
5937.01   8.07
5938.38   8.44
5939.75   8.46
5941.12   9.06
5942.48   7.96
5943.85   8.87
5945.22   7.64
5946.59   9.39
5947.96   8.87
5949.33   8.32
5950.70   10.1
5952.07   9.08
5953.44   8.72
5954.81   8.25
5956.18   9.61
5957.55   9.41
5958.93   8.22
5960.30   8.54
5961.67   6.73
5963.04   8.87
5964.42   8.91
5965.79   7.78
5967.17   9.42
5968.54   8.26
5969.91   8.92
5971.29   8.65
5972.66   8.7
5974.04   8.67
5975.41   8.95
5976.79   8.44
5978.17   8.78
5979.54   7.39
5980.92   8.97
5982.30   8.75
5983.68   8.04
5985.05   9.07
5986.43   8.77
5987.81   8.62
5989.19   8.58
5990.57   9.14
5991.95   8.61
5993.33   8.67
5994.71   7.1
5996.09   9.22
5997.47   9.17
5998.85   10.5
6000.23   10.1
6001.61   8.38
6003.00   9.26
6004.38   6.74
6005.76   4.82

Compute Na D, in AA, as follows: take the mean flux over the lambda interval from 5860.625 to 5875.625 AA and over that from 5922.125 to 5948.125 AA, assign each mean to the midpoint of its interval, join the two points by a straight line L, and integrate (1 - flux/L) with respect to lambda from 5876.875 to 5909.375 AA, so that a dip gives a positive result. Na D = 0.8 AA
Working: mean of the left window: 8.32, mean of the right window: 8.67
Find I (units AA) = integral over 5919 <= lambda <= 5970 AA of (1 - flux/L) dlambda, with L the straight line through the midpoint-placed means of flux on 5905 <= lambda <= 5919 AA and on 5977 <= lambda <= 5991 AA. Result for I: -2.1 AA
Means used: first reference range 8.13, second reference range 8.59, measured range 8.68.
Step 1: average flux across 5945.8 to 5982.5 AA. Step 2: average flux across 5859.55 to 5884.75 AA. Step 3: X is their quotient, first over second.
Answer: 1.04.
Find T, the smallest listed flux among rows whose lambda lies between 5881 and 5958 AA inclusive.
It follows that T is 6.53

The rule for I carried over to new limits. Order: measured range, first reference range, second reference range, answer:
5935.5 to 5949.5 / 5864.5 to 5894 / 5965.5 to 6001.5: 0.1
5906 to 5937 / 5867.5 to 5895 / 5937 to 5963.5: -0.1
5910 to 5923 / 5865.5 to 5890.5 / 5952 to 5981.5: 0.4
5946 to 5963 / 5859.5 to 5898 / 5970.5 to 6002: -0.4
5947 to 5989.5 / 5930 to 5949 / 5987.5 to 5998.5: 0.1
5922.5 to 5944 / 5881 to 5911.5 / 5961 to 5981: -1.0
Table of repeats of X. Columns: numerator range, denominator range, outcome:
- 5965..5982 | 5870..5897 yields 1.05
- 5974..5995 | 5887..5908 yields 1.05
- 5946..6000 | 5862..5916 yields 1.06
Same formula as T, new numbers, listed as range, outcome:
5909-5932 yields 6.95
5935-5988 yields 6.73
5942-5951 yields 7.64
